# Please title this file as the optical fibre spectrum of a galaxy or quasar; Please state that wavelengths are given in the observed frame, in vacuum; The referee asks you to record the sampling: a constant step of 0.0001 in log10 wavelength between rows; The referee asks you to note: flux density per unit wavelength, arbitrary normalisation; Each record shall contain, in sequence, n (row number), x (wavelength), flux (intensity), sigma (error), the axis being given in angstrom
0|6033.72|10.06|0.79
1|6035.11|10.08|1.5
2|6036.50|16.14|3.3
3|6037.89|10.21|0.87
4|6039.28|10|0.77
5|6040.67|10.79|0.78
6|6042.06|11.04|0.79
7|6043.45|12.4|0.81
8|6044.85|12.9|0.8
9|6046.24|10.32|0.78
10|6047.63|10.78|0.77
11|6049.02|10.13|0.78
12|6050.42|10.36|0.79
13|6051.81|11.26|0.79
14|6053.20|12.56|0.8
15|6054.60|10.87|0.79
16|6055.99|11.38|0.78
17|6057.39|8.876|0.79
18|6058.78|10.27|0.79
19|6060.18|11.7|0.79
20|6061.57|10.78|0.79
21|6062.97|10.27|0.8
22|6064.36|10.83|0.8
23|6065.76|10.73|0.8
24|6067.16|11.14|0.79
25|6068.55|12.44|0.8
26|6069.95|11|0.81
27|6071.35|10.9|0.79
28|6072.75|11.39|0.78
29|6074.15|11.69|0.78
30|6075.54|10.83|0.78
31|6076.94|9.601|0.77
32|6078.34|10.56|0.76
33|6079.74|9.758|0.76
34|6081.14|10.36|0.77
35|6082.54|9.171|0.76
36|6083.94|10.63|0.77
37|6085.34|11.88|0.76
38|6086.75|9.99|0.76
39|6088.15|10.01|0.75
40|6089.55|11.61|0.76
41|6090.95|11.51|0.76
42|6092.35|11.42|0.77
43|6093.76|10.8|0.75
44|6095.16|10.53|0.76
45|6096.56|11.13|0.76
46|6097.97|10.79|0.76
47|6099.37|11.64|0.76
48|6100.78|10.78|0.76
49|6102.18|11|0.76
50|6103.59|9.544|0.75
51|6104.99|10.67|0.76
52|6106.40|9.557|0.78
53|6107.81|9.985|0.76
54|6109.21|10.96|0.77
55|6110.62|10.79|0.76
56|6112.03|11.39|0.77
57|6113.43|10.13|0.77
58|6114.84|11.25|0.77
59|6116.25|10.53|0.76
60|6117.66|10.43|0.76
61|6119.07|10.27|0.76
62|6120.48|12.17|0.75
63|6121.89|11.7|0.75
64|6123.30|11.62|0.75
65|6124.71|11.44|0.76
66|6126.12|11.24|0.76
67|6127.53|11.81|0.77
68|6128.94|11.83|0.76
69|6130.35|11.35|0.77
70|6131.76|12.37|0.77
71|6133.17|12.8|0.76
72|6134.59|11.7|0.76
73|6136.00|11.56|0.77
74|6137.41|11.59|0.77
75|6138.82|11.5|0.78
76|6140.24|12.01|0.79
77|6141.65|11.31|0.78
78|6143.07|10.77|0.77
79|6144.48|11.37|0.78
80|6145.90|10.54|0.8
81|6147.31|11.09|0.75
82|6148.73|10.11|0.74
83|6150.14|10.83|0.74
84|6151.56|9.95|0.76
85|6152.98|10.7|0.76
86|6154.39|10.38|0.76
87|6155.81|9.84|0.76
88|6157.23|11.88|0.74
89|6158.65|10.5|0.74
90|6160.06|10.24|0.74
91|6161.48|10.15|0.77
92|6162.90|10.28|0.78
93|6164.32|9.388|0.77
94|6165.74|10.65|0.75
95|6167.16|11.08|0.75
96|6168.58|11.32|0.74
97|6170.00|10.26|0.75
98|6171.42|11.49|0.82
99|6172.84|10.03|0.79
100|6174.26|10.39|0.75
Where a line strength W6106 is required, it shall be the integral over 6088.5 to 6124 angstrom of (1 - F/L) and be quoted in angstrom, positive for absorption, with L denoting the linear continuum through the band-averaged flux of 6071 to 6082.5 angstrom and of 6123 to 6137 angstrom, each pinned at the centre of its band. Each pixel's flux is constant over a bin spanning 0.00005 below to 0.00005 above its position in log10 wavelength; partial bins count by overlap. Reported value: 1.1 angstrom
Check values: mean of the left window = 10.5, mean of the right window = 11.8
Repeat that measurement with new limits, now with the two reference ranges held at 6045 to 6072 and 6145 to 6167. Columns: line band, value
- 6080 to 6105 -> 0.05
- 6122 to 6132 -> -0.98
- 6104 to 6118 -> 0.15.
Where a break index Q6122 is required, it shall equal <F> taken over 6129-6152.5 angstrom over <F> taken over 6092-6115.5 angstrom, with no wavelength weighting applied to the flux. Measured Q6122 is 1.06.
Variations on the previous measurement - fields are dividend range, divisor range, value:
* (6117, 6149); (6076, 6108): 1.08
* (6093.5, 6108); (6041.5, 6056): 0.94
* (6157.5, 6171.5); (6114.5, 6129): 0.93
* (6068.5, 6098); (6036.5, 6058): 0.97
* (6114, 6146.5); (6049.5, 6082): 1.06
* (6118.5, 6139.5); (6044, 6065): 1.07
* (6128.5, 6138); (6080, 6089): 1.15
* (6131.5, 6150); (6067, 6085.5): 1.06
